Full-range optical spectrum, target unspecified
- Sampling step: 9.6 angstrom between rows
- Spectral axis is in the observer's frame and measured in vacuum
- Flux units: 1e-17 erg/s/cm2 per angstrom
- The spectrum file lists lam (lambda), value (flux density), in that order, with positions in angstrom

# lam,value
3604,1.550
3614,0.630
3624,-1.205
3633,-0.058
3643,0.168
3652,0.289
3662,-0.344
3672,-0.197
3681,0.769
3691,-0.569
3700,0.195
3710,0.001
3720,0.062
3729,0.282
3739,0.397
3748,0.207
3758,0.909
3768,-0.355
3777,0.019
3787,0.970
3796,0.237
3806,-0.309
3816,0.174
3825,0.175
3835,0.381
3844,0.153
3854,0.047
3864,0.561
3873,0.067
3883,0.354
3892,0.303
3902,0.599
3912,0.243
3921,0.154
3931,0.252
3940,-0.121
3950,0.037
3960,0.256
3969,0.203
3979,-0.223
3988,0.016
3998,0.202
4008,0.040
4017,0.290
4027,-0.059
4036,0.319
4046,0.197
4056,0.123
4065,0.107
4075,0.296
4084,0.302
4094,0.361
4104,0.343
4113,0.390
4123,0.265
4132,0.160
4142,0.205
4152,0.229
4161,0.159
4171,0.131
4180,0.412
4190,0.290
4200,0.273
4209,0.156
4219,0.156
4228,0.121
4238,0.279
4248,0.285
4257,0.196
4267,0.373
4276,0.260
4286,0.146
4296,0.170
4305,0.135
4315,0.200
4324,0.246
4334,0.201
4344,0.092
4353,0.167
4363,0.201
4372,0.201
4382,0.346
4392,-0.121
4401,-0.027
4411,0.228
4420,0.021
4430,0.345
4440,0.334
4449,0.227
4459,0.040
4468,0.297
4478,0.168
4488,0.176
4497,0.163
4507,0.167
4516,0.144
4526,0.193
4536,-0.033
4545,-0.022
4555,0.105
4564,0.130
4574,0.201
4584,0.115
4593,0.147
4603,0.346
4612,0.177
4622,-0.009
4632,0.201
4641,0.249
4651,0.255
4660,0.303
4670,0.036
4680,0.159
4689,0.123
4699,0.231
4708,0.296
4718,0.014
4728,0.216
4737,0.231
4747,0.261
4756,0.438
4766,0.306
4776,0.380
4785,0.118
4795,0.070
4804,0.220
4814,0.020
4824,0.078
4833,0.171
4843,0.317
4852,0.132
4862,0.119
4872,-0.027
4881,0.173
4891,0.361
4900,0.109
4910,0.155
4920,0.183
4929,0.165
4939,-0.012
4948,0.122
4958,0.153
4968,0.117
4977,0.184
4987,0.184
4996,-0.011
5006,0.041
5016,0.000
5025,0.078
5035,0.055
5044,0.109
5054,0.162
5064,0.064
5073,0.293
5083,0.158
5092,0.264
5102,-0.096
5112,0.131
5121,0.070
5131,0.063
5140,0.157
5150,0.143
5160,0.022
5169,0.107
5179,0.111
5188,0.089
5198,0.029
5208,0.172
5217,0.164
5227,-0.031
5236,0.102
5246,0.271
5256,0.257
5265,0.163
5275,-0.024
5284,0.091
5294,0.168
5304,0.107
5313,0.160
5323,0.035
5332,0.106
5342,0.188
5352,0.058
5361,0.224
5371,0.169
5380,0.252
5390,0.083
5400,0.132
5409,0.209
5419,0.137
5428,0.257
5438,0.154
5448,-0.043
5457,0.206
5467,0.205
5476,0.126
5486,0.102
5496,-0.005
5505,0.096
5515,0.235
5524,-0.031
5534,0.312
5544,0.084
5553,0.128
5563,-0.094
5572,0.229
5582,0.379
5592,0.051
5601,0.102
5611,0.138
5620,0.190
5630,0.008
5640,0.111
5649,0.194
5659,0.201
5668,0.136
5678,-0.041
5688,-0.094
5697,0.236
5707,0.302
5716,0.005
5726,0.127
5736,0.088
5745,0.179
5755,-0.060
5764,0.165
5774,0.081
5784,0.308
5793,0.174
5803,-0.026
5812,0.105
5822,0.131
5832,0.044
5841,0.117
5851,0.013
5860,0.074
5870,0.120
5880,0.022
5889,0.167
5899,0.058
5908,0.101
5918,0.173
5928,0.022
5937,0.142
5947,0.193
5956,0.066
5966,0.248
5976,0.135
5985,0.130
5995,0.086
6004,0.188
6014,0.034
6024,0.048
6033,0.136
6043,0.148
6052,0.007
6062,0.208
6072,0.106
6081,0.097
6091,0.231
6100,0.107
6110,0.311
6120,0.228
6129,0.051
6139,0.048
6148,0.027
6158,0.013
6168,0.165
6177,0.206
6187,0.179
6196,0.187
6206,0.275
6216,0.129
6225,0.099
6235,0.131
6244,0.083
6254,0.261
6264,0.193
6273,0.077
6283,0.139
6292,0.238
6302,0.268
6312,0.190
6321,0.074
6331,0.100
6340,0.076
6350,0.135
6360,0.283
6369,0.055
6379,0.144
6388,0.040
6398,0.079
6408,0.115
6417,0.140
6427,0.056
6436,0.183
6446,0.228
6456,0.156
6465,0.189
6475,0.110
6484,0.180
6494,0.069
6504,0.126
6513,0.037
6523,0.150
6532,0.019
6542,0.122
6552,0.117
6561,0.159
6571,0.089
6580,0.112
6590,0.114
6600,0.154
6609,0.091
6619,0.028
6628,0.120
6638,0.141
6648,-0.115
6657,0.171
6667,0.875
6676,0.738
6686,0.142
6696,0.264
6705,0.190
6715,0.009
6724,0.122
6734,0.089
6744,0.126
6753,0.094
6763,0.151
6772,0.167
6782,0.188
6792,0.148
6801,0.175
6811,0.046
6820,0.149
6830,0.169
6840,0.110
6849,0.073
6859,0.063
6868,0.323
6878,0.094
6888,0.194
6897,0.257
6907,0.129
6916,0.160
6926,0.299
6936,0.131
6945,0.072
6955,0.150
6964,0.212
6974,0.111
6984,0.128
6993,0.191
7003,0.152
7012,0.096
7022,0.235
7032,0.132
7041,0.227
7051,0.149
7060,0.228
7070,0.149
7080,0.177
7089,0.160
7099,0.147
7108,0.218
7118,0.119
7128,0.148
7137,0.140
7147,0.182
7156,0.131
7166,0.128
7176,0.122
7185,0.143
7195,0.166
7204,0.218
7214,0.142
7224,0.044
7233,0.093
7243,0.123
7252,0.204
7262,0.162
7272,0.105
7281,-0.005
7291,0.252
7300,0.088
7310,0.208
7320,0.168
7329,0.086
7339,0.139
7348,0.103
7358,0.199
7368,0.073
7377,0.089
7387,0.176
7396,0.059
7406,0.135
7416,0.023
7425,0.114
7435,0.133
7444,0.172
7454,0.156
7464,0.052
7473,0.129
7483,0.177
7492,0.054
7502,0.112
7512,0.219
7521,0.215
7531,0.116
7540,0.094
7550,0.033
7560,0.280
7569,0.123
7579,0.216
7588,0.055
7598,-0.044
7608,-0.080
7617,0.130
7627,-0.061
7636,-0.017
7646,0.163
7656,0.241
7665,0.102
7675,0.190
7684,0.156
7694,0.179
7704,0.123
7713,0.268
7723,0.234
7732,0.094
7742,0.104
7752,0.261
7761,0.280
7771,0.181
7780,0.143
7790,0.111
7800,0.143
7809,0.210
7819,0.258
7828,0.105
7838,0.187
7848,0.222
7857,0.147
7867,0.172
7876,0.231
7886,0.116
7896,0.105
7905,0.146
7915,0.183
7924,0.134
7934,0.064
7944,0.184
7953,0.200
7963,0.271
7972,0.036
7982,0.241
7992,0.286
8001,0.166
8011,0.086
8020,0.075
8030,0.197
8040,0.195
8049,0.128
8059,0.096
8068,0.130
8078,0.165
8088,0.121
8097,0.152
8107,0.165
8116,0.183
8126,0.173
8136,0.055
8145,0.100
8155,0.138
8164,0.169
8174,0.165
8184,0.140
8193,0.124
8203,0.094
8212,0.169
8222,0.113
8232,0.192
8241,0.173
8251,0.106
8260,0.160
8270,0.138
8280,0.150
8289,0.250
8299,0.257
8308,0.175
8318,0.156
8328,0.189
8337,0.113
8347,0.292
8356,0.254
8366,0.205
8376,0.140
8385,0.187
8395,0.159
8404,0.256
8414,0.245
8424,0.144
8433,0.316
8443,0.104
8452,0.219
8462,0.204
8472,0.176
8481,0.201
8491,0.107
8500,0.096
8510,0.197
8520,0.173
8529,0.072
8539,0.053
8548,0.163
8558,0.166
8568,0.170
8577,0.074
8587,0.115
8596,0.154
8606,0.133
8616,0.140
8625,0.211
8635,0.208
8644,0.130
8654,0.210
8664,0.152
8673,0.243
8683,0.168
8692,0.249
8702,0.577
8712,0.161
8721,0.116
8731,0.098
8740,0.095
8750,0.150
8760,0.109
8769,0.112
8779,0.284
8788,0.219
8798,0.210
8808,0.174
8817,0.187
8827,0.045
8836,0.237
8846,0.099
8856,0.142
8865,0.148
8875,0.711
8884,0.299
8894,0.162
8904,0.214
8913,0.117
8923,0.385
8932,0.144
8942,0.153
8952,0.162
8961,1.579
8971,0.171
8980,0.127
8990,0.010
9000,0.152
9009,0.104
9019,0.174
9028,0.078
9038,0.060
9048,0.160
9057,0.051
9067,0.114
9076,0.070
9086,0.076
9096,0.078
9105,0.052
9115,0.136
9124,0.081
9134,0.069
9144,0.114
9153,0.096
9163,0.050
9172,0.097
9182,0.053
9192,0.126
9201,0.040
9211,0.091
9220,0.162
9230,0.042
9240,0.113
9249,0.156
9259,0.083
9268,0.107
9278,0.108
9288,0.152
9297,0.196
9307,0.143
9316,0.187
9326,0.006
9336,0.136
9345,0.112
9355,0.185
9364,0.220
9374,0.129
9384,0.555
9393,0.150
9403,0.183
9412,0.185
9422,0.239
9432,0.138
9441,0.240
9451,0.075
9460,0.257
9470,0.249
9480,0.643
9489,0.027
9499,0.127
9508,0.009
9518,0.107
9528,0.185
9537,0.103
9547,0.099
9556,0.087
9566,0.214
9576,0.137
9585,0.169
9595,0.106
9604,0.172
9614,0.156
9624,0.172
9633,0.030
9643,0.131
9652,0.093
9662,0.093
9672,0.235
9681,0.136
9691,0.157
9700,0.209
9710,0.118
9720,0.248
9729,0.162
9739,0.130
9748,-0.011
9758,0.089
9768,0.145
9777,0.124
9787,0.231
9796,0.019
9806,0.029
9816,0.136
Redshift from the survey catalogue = 0.79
